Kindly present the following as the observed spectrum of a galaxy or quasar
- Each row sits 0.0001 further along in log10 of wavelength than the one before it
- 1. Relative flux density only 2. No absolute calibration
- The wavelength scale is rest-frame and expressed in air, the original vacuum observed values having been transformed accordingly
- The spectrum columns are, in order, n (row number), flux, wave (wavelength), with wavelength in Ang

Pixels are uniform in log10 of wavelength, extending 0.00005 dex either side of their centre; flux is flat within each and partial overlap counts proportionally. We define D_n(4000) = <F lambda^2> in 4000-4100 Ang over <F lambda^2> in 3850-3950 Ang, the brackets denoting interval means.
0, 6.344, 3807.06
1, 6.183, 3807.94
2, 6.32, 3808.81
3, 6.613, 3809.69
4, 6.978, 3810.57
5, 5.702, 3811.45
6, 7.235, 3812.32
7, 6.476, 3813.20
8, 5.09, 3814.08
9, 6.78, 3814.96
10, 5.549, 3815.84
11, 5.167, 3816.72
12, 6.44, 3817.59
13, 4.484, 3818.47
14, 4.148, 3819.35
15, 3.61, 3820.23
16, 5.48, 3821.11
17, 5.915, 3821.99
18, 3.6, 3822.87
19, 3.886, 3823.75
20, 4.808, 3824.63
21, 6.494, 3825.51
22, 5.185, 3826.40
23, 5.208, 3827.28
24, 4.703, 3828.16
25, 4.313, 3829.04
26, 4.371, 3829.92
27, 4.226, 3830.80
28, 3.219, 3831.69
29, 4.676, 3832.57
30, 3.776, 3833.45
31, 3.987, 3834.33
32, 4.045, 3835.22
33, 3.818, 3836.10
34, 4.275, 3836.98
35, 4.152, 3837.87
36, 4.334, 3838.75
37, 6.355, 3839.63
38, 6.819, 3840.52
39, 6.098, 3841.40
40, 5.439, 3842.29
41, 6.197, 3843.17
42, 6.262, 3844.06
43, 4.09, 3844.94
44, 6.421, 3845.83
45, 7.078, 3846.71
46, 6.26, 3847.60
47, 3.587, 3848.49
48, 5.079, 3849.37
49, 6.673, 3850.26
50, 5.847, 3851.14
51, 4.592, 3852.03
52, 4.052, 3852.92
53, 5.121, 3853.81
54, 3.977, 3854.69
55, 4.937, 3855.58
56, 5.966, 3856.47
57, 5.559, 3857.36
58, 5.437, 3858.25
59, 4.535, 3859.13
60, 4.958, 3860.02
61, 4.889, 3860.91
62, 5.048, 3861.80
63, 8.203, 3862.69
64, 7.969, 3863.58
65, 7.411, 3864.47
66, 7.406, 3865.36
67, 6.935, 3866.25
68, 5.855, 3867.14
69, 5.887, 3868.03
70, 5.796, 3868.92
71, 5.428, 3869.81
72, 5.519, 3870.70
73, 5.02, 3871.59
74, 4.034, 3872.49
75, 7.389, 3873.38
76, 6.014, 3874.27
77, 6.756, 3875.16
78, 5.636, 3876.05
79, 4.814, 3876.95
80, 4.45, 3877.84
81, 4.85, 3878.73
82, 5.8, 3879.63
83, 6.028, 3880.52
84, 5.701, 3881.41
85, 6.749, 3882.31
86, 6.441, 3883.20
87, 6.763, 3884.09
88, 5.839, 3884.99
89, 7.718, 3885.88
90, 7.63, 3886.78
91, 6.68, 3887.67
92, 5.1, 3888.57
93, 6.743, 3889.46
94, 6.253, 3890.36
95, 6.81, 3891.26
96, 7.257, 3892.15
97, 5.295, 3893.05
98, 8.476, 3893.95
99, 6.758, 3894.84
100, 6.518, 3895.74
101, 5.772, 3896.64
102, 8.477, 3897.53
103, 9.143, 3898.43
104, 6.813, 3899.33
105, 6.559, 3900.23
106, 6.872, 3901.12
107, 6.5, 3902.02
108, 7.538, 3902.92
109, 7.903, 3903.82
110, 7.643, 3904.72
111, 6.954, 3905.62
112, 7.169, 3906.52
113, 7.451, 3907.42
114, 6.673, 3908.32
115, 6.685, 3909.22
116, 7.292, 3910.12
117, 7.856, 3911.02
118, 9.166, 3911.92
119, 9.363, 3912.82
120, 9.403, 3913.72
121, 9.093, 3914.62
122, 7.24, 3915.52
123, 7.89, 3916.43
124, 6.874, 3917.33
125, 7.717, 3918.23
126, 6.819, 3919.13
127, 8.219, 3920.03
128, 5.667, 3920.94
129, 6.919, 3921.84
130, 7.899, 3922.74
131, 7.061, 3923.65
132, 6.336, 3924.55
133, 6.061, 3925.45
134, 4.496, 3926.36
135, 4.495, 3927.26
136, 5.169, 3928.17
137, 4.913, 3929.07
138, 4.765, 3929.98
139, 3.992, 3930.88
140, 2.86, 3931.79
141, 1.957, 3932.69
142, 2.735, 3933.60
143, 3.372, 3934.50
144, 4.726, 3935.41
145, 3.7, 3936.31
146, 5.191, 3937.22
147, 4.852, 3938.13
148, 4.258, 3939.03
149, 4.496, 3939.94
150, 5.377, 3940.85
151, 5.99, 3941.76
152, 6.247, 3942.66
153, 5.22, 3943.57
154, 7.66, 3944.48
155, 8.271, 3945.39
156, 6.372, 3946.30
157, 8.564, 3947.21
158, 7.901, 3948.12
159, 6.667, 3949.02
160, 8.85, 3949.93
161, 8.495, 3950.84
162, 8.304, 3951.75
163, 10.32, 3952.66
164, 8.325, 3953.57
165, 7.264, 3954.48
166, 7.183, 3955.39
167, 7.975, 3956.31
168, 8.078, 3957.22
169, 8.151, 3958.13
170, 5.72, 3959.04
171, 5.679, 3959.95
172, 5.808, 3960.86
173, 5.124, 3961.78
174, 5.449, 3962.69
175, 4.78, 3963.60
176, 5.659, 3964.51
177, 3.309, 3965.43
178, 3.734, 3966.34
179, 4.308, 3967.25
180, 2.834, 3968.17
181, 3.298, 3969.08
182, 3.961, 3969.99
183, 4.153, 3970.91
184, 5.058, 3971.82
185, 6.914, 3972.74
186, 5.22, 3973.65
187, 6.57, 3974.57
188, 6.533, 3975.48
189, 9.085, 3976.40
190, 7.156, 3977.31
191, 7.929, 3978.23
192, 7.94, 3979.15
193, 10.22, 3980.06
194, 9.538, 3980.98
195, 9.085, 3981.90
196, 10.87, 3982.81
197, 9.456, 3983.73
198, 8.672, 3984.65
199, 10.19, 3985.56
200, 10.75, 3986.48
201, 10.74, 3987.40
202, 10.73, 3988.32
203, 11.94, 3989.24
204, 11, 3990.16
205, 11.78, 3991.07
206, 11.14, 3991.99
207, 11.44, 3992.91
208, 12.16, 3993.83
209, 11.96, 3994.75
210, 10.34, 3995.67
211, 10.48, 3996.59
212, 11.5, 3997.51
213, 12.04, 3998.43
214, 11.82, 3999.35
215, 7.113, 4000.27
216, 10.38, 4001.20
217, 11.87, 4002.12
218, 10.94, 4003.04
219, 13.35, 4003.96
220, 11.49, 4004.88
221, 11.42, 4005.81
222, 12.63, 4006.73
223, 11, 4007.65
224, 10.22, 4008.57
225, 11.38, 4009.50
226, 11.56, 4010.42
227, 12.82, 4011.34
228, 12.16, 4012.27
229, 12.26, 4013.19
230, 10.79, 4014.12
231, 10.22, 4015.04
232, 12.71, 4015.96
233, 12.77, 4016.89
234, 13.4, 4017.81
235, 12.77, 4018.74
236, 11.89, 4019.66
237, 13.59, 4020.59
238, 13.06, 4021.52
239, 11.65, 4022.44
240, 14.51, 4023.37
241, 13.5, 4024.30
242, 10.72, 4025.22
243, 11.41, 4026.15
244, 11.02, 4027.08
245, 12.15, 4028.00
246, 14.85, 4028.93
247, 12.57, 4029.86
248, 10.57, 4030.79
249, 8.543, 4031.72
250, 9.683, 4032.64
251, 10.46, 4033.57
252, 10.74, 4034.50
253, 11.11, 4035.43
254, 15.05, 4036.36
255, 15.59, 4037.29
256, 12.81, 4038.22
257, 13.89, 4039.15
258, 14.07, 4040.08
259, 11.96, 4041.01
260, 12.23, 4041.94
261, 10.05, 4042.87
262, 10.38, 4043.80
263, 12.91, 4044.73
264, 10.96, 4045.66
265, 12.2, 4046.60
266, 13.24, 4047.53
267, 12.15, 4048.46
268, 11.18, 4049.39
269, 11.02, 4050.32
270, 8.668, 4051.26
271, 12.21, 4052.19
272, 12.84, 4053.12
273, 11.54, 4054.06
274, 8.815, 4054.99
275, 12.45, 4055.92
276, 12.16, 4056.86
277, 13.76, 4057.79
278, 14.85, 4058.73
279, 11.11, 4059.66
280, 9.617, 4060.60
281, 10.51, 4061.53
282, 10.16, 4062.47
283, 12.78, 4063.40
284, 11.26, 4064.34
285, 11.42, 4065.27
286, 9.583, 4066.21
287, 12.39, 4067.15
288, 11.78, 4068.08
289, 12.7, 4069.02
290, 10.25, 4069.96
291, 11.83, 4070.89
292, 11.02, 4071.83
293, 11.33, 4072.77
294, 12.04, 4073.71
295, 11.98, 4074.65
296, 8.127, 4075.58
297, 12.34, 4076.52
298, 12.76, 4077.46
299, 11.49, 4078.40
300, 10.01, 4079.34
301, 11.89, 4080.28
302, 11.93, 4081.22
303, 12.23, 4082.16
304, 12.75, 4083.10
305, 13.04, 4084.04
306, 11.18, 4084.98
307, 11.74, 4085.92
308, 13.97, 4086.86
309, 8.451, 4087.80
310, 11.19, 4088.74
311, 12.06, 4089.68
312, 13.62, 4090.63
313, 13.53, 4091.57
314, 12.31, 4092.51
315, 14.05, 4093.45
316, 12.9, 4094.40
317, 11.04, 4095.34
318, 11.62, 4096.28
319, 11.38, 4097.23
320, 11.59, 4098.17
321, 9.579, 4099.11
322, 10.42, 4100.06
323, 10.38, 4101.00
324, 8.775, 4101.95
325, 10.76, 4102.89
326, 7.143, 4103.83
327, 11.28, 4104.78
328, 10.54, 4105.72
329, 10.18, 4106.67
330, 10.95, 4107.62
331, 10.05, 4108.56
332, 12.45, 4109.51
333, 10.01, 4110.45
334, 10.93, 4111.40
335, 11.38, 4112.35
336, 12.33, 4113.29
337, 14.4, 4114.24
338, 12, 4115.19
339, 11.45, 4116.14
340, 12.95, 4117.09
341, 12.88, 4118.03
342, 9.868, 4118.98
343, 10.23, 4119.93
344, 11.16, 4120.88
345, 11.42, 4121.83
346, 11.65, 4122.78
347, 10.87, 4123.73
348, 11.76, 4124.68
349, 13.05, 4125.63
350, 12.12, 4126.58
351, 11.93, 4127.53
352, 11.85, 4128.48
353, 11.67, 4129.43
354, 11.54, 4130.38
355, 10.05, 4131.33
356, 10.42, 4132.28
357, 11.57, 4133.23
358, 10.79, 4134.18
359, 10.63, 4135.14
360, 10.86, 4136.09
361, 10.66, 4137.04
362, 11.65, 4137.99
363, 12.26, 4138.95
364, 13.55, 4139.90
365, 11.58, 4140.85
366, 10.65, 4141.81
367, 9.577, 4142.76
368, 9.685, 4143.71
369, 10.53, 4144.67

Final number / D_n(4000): 2.04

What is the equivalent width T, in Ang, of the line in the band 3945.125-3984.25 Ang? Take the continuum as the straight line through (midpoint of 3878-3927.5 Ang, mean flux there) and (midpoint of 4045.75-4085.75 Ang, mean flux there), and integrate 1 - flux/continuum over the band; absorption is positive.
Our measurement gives 8.2 Ang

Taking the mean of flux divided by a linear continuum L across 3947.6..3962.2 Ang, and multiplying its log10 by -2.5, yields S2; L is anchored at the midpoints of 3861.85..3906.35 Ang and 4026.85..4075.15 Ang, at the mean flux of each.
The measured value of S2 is 0.16 mag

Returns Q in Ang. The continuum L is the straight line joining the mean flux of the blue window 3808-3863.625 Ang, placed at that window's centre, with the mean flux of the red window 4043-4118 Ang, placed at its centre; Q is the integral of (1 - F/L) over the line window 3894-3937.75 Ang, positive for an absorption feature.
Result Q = 4.5 Ang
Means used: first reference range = 5.26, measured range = 6.48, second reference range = 11.5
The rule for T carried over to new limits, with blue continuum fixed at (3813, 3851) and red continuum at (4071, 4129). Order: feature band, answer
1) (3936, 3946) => 2.7 Ang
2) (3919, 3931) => 2.2 Ang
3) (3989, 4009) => -4.9 Ang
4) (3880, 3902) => -0.9 Ang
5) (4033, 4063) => -4.9 Ang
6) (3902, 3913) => -1.1 Ang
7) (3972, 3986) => 0.5 Ang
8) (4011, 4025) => -4.4 Ang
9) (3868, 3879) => 1.0 Ang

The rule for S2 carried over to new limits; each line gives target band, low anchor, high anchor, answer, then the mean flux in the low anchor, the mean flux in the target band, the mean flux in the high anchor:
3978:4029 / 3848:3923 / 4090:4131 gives -0.24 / 6.5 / 11.3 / 11.4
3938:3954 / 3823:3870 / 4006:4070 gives 0.23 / 5.3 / 7.06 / 11.9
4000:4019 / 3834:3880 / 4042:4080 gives -0.17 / 5.52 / 11.6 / 11.5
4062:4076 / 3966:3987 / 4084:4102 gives -0.05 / 7.14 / 11.3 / 11.7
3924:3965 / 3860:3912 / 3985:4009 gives 0.45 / 6.56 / 5.96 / 11.2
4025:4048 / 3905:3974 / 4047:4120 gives -0.22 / 6.19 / 12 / 11.5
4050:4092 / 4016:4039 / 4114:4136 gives 0.03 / 12.3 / 11.6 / 11.5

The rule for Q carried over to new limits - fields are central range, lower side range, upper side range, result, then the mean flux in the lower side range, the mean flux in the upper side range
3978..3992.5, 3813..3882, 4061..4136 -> -2.5 Ang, 5.34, 11.4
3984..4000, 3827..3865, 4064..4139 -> -4.2 Ang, 5.22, 11.4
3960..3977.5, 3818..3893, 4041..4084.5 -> 7.2 Ang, 5.49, 11.6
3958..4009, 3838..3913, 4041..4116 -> 2.8 Ang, 6.26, 11.5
